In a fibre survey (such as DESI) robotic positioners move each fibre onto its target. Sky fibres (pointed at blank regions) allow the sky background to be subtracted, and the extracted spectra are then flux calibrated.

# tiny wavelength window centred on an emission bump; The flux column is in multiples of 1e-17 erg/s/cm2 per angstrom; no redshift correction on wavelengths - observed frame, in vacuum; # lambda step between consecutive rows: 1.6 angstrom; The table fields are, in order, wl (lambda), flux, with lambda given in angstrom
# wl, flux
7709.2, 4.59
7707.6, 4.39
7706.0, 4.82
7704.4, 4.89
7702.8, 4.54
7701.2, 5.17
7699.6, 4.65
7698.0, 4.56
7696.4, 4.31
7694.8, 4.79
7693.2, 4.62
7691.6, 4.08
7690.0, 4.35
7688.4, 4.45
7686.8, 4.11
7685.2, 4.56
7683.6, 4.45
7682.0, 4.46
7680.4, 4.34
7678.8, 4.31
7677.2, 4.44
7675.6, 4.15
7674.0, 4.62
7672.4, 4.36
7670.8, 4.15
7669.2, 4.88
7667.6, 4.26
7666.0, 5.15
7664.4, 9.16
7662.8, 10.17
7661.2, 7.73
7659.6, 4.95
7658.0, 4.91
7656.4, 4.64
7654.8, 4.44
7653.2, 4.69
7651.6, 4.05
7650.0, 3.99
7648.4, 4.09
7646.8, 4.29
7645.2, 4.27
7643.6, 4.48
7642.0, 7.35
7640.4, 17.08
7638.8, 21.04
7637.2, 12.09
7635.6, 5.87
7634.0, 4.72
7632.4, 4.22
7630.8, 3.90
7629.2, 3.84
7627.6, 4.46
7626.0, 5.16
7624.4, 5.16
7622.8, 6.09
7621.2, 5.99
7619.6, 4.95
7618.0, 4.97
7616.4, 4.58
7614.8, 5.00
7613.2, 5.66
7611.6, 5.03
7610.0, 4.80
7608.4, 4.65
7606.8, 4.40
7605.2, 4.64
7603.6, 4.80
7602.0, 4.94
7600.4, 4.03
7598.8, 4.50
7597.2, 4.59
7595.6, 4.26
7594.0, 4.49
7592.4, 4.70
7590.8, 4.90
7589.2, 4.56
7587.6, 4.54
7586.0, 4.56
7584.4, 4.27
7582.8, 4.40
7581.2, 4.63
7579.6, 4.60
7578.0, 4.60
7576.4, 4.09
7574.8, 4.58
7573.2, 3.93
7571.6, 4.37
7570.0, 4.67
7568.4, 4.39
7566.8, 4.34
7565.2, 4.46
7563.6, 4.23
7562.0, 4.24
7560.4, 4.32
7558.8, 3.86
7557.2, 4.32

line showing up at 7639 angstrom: H-alpha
